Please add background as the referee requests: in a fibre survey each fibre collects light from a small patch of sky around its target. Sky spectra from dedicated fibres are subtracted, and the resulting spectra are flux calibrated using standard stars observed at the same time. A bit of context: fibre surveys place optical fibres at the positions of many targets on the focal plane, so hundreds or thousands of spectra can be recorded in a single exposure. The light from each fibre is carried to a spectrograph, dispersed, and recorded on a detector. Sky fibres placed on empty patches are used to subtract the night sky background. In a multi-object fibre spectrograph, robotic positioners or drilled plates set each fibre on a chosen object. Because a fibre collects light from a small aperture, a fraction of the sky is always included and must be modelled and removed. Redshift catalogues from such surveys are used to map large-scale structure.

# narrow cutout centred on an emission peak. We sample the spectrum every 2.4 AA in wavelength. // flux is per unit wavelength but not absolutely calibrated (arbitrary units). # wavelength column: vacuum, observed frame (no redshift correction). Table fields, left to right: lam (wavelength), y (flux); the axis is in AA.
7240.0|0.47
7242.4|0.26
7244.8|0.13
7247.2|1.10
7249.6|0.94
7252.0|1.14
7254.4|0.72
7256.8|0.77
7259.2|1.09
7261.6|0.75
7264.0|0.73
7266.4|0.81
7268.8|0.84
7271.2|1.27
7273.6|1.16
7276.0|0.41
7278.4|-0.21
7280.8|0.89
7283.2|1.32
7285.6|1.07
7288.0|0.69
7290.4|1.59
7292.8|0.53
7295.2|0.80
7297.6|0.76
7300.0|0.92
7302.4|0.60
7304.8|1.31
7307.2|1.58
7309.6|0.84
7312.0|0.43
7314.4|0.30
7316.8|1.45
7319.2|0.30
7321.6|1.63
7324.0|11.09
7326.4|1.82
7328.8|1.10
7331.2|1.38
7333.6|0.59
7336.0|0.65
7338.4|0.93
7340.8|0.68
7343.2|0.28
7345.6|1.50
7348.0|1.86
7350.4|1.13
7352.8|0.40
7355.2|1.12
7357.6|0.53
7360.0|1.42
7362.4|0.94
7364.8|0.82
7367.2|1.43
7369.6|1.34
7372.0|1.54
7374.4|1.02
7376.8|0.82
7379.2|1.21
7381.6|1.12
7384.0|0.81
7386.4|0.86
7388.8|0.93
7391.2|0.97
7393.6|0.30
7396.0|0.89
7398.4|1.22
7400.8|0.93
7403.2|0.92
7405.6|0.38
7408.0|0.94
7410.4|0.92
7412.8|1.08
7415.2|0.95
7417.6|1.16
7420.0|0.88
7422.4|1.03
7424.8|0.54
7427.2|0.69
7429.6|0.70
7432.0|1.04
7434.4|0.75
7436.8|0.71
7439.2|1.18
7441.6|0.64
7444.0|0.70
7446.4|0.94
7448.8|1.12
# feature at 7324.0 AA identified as Halpha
